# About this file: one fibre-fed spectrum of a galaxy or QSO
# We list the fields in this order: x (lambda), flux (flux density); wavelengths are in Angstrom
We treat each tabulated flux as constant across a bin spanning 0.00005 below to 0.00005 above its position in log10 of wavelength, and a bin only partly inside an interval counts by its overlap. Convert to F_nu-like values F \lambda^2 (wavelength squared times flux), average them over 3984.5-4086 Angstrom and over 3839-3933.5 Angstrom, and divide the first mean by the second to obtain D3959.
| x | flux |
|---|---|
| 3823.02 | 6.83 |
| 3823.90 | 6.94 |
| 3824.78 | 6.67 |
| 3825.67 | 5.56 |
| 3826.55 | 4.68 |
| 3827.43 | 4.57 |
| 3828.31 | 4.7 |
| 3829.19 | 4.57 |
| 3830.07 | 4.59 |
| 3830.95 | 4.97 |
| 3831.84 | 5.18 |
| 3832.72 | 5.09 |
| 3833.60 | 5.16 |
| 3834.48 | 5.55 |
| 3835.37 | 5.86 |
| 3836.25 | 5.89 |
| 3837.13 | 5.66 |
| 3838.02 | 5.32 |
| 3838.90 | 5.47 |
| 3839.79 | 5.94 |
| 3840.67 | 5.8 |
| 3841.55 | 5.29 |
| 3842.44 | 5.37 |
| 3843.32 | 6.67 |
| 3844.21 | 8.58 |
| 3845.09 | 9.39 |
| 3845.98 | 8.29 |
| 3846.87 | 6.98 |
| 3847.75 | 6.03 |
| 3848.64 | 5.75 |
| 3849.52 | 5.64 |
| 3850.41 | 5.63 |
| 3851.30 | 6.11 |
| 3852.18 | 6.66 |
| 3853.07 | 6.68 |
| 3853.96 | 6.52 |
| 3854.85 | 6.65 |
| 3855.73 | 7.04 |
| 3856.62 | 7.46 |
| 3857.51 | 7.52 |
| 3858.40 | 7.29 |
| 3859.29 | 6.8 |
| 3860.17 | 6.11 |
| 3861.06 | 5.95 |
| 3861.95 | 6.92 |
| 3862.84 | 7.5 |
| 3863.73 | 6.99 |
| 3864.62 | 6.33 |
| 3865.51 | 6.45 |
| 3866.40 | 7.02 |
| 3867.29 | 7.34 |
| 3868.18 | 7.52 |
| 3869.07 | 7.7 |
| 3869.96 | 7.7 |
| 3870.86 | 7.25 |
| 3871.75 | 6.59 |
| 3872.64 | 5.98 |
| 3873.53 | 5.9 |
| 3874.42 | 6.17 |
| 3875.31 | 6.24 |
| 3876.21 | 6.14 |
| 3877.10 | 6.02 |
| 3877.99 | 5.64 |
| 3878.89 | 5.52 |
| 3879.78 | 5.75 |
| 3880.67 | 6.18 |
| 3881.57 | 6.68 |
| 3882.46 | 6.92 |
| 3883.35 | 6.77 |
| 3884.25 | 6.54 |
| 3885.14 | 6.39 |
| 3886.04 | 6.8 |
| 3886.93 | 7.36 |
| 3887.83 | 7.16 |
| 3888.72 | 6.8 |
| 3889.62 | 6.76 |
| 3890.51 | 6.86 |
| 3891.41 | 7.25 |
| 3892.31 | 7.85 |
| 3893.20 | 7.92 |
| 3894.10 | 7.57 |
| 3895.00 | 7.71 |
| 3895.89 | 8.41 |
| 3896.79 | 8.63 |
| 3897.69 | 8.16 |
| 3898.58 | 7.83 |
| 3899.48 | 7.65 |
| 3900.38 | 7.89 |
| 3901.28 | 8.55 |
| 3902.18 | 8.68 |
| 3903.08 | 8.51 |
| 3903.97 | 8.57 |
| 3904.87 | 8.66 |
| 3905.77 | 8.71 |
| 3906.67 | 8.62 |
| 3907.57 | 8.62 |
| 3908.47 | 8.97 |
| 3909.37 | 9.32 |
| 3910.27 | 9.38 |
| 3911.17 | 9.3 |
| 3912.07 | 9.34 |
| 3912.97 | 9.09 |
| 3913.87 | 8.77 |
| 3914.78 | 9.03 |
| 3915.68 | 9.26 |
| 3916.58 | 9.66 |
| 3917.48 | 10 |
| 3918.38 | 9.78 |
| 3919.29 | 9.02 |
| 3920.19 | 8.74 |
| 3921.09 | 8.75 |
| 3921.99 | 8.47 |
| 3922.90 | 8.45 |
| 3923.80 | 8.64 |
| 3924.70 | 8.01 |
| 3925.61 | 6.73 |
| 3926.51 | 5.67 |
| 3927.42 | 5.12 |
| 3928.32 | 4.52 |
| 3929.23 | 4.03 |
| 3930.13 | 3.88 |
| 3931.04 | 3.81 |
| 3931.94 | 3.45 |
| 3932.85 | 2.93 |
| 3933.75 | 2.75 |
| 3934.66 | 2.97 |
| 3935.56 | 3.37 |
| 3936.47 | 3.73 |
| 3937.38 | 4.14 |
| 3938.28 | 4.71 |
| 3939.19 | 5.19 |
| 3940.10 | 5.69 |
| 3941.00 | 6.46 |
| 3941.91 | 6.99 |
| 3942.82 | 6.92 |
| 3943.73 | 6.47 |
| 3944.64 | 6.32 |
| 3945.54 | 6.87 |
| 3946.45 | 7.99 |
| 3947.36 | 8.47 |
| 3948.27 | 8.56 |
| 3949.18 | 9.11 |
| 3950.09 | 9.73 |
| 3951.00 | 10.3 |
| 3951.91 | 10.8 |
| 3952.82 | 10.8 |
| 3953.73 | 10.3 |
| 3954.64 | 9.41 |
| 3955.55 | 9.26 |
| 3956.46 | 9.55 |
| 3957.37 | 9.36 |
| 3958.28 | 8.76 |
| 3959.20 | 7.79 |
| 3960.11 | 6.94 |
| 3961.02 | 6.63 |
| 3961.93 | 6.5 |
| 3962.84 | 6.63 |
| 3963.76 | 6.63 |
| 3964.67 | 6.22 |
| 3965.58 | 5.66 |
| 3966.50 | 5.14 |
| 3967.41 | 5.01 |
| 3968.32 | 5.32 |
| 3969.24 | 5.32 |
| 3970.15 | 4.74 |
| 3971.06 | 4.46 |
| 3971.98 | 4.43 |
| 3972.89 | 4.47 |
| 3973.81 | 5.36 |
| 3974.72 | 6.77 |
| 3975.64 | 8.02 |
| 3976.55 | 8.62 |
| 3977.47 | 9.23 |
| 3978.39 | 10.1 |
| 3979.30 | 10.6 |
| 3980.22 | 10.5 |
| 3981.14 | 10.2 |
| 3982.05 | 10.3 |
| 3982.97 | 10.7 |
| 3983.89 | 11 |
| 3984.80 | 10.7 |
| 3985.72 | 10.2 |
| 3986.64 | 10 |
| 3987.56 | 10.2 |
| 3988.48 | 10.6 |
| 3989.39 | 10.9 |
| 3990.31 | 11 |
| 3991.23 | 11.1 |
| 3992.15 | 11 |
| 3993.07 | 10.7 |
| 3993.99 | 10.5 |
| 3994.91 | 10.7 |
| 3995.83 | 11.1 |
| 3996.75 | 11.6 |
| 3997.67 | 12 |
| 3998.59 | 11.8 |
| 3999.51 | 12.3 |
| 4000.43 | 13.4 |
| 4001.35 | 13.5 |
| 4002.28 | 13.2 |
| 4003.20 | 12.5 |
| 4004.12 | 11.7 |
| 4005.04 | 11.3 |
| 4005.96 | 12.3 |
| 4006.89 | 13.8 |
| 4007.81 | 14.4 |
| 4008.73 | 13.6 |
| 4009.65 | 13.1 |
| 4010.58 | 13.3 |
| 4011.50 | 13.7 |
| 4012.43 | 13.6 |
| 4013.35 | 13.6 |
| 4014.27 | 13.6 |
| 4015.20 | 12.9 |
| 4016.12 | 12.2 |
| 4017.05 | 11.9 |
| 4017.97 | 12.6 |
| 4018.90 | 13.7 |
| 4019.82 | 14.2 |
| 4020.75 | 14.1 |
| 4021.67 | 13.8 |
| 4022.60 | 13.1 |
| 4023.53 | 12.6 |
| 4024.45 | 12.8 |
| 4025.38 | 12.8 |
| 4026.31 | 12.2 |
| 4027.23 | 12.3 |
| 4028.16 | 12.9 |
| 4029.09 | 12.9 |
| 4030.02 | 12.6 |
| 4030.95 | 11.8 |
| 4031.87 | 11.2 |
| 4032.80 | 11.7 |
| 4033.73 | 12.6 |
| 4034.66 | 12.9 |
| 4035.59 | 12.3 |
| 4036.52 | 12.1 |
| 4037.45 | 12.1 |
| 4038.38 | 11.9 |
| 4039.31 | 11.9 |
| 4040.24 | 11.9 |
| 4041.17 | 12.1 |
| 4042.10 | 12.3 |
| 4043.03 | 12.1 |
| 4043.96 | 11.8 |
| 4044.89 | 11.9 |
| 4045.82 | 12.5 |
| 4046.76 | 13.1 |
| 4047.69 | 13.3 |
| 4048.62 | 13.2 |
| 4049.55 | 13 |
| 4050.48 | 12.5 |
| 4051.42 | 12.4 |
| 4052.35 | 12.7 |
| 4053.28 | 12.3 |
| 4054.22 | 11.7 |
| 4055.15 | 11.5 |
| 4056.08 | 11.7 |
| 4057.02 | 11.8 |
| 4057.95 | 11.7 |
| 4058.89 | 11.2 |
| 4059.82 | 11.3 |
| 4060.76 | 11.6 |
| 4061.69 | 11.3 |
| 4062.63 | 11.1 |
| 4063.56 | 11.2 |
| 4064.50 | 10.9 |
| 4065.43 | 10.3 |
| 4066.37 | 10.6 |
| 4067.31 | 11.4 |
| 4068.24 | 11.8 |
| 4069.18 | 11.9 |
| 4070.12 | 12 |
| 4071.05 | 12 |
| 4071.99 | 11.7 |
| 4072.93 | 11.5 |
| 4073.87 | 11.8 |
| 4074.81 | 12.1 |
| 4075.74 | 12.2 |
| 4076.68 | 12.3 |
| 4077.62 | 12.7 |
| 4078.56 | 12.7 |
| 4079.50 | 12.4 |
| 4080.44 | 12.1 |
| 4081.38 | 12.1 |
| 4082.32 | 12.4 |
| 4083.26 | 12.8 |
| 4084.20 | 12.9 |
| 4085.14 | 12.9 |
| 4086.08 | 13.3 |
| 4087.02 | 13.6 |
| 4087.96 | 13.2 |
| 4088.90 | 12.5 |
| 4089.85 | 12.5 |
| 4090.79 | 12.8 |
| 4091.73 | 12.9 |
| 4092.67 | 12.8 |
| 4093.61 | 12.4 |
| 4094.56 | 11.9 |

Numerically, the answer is 1.83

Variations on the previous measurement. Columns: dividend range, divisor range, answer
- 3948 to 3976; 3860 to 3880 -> 1.17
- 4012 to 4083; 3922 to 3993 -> 1.72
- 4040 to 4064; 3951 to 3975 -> 1.78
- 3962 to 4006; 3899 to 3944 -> 1.36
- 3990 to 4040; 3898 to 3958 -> 1.72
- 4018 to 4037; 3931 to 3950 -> 2.33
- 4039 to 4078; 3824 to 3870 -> 2.11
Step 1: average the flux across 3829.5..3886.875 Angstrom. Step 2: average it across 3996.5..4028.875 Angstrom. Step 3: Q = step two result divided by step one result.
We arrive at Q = 2.02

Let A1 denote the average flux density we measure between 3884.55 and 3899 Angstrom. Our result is 7.46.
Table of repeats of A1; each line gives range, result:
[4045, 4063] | 12.1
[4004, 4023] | 13.2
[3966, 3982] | 7.04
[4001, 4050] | 12.7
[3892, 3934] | 7.75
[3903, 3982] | 7.37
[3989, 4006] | 11.7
